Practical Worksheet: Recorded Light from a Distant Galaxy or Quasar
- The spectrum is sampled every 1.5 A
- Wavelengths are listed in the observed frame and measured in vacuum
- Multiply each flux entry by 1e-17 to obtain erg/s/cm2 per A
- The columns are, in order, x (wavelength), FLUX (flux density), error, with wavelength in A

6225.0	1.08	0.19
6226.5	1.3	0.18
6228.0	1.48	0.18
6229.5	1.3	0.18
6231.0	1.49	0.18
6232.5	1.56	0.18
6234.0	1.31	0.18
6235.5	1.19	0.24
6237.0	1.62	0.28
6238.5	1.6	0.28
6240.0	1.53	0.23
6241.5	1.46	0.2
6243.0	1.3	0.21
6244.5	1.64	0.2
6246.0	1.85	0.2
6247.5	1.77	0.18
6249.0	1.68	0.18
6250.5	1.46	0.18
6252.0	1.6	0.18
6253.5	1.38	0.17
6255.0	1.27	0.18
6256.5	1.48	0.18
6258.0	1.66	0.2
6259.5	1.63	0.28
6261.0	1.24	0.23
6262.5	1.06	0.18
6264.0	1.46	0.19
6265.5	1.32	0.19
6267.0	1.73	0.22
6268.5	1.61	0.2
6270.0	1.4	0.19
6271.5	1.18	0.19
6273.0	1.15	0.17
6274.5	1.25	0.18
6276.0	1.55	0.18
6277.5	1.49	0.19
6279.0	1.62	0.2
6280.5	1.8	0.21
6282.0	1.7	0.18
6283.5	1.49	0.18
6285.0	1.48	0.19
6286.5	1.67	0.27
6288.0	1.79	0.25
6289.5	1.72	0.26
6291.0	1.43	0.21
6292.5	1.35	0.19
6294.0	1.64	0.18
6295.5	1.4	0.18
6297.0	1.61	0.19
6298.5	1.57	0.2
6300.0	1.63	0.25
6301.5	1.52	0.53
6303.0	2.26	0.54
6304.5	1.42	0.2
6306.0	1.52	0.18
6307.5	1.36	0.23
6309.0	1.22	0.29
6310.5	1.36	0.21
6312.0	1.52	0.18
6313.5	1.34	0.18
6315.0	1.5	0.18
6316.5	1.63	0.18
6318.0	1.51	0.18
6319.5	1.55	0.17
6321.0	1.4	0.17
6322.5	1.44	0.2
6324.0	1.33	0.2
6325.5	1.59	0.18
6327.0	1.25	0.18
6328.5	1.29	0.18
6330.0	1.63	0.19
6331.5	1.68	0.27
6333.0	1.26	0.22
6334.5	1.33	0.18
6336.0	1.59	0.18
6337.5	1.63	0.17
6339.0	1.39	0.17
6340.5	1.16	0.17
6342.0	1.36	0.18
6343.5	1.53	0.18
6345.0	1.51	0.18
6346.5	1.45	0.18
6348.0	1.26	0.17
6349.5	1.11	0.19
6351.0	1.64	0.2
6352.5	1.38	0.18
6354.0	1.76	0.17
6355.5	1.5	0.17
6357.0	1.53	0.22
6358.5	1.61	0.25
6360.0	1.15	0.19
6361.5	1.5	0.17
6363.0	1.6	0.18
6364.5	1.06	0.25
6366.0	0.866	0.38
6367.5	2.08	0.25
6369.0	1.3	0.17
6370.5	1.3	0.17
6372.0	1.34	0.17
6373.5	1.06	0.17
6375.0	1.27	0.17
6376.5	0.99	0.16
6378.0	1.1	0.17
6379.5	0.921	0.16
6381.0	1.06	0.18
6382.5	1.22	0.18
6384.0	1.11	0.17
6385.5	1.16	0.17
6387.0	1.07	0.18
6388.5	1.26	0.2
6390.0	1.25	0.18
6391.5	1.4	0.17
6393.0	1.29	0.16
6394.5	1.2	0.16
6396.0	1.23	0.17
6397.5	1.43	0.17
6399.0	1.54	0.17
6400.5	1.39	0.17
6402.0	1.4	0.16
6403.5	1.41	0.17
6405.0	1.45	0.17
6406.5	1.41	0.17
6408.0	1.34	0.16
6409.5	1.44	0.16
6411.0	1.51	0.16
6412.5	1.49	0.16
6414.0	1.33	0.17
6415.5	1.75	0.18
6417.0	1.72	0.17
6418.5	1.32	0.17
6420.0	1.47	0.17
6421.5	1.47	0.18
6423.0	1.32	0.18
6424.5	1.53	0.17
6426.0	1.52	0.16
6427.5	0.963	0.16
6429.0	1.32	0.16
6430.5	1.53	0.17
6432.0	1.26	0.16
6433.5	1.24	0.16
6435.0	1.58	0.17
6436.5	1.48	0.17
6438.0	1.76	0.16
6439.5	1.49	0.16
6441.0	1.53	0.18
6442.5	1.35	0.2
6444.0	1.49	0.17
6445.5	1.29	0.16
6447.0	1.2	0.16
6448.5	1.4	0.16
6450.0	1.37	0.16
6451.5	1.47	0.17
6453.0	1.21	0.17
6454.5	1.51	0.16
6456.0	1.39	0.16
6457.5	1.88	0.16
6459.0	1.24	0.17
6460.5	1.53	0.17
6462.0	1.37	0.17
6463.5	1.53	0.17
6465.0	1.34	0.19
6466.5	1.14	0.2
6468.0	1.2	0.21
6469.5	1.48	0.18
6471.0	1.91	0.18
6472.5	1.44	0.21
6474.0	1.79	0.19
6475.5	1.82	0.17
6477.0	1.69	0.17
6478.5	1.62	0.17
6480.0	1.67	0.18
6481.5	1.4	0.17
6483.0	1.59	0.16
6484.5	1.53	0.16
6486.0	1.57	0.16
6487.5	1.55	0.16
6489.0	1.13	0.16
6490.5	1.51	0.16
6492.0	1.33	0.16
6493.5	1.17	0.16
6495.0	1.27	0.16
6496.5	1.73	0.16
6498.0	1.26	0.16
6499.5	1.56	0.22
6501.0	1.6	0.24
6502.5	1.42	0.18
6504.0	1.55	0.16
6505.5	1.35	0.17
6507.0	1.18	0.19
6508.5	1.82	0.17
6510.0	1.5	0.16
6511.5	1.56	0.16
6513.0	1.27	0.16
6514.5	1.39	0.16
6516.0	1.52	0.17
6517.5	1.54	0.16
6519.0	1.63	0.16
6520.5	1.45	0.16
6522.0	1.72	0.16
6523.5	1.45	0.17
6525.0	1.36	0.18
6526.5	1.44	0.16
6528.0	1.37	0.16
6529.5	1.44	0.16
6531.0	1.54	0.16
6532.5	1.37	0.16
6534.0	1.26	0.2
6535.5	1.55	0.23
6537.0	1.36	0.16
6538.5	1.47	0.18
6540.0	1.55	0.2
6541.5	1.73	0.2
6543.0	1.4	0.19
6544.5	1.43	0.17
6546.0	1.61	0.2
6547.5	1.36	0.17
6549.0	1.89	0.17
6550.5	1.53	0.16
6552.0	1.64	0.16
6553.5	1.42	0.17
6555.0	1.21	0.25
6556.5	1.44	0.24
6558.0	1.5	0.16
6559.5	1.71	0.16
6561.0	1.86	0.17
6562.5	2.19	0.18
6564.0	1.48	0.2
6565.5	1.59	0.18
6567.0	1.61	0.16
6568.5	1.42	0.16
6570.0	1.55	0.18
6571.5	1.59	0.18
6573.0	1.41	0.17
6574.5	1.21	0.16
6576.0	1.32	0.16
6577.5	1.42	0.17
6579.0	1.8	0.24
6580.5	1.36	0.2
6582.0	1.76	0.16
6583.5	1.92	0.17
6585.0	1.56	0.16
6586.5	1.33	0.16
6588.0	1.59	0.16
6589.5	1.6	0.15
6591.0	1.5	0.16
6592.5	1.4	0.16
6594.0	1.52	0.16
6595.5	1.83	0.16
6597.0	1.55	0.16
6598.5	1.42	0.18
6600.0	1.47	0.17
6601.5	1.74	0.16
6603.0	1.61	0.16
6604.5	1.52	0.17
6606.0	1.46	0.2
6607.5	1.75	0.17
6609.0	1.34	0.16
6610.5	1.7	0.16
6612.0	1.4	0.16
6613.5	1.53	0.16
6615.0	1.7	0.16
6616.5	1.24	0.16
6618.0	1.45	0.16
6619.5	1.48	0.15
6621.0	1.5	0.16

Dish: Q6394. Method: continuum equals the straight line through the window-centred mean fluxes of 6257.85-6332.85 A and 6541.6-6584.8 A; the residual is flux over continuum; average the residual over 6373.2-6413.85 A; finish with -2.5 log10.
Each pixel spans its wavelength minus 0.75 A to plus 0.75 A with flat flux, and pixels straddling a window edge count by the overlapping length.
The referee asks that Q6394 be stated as 0.19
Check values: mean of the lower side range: 1.5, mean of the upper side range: 1.56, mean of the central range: 1.28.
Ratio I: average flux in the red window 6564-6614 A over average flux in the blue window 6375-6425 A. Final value 1.16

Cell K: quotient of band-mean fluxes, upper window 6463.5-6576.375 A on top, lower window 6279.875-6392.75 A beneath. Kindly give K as 1.06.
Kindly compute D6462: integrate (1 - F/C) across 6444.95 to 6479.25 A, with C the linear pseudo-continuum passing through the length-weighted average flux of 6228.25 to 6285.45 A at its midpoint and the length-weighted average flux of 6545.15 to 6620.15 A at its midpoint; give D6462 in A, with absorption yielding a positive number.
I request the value 1.2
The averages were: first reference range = 1.48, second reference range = 1.55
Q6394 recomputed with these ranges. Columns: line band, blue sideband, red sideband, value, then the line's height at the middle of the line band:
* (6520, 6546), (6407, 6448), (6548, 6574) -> 0.061 mag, 1.55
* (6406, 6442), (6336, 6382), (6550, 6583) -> -0.027 mag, 1.41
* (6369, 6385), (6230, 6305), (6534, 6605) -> 0.315 mag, 1.53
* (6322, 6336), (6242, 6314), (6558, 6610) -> 0.067 mag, 1.52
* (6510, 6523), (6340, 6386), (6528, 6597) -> -0.015 mag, 1.49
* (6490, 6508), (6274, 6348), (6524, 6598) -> 0.079 mag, 1.52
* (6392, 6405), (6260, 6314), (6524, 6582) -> 0.104 mag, 1.5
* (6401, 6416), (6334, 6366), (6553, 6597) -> 0.005 mag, 1.45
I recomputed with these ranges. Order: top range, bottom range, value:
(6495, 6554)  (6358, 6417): 1.13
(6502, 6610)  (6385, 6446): 1.09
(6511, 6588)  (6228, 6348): 1.02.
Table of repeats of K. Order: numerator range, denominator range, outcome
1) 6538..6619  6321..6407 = 1.15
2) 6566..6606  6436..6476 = 1.05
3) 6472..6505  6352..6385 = 1.16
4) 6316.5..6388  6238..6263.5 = 0.90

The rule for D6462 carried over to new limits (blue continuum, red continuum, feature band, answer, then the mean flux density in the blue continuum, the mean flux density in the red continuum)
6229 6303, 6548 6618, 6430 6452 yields 1.5 A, 1.51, 1.55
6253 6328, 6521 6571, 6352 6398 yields 6.5 A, 1.49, 1.53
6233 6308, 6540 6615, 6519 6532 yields 0.6 A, 1.52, 1.56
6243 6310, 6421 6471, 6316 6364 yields 0.9 A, 1.52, 1.41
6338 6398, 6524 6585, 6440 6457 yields 0.2 A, 1.31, 1.53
